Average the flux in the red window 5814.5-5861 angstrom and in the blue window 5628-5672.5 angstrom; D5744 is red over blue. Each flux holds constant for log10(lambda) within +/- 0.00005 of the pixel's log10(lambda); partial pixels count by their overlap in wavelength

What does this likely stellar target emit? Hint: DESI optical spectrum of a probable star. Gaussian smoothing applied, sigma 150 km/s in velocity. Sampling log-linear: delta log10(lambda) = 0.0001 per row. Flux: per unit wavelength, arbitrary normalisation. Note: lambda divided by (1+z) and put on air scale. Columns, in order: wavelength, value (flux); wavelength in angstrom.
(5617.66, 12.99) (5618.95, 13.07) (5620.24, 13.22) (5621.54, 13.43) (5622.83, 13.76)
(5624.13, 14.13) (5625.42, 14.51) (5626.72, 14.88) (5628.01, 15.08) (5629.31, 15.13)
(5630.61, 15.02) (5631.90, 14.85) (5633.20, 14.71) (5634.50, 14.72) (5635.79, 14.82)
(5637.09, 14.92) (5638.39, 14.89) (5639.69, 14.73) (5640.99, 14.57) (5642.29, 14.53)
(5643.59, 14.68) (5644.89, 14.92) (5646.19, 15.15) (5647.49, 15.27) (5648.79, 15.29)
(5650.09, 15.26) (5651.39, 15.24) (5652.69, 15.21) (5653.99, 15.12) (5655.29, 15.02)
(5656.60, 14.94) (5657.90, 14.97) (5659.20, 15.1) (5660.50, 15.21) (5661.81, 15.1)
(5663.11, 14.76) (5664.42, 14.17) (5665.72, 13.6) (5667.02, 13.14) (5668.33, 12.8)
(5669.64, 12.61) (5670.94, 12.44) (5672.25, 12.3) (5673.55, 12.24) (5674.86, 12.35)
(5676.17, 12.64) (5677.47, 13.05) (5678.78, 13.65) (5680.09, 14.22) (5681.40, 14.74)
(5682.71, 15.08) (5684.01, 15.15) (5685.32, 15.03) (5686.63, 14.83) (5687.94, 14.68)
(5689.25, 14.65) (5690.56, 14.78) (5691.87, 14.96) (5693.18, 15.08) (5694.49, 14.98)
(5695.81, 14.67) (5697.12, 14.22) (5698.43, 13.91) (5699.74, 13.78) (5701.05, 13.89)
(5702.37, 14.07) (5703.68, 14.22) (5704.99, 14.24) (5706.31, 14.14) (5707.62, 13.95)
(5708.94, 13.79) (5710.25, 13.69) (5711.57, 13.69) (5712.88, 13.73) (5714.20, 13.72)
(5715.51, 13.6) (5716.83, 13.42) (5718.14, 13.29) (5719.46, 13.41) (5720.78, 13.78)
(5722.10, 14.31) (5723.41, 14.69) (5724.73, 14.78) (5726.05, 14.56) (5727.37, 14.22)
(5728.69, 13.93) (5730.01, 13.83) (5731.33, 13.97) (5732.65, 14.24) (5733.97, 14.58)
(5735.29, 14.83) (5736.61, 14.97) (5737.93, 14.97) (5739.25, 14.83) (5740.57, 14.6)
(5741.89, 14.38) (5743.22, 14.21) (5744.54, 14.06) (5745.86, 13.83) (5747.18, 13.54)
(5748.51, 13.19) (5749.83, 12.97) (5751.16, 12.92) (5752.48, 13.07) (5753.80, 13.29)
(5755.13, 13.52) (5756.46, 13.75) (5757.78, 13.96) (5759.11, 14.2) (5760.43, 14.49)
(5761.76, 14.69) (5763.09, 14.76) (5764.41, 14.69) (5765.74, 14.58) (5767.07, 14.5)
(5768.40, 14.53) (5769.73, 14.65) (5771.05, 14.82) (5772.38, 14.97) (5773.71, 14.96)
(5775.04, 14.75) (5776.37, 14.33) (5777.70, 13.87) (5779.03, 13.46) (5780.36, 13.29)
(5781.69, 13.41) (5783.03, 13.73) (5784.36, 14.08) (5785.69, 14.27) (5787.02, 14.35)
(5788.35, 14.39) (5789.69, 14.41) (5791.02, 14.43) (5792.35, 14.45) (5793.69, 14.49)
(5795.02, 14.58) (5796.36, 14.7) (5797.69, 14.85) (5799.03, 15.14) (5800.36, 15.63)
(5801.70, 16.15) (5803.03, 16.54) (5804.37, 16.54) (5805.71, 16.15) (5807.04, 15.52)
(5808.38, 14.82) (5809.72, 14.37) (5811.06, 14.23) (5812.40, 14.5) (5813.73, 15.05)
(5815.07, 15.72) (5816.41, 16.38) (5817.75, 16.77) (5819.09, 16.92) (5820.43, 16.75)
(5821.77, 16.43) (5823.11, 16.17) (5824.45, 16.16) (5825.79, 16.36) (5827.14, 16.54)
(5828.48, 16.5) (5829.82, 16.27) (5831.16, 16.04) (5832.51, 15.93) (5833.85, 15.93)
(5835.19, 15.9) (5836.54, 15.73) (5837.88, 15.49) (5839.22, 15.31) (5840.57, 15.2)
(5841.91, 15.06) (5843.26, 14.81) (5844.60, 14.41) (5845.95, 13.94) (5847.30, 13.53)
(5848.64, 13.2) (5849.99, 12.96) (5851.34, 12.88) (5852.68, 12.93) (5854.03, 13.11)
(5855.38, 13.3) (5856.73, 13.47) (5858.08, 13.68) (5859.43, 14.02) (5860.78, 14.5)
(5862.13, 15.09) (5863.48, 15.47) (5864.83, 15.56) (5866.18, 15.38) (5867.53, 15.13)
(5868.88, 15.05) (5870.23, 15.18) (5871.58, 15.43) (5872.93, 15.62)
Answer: 1.03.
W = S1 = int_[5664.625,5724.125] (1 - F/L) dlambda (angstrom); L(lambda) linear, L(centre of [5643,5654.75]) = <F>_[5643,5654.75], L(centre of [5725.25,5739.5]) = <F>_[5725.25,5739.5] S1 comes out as 3.5 angstrom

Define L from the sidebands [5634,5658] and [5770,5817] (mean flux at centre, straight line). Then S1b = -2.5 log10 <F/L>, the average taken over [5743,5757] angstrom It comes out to 0.105 mag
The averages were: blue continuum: 15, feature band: 13.5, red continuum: 14.8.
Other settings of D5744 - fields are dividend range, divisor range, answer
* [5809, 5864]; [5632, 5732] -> 1.05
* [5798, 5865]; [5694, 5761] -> 1.08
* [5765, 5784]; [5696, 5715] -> 1.02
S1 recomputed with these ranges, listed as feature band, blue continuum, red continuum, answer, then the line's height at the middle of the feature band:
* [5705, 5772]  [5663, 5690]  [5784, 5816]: 1.2 angstrom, 14.4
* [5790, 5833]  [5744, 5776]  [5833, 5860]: -4.4 angstrom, 14.2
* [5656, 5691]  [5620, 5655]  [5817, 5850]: 2.1 angstrom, 14.9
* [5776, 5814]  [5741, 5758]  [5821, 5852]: -0.6 angstrom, 14.5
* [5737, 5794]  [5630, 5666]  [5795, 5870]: 3.4 angstrom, 15.1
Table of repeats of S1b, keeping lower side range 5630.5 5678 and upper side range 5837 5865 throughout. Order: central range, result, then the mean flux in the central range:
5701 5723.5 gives 0.03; 13.8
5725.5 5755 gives 0.02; 14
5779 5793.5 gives 0.01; 14.1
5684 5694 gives -0.04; 14.9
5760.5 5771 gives -0.03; 14.6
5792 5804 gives -0.07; 15.2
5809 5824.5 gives -0.11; 15.8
